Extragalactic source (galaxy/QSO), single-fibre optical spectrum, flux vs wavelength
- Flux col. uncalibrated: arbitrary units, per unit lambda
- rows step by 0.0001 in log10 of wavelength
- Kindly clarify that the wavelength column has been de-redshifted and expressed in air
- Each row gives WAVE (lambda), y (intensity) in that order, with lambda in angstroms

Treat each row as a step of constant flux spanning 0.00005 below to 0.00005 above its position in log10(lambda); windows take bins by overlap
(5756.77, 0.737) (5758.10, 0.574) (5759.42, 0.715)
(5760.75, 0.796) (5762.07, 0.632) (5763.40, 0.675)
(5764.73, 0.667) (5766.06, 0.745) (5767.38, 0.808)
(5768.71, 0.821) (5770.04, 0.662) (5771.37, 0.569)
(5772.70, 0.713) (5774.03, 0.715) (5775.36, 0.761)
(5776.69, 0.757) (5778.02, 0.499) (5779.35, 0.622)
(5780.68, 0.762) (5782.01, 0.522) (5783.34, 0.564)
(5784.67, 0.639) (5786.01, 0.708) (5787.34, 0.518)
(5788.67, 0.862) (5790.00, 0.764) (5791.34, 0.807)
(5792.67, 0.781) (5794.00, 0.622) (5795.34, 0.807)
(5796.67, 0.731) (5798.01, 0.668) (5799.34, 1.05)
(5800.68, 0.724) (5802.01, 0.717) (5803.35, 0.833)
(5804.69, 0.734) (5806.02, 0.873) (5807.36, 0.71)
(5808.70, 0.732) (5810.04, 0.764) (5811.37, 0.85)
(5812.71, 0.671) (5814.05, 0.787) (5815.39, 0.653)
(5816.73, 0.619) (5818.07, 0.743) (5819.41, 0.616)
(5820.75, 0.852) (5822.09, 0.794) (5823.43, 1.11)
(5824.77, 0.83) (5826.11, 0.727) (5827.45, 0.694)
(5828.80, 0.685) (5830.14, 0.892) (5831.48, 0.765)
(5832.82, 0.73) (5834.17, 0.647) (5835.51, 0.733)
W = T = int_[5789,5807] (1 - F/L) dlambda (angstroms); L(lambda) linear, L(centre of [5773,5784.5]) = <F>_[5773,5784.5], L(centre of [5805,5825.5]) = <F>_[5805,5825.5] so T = -1.6 angstroms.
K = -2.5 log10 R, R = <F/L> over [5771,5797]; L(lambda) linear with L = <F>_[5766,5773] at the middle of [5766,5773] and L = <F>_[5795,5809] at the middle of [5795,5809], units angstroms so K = 0.09 mag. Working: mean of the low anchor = 0.718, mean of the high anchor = 0.781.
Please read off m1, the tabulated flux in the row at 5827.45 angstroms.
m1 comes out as 0.694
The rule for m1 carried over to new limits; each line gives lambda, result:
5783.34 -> 0.564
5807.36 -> 0.71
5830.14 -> 0.892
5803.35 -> 0.833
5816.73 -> 0.619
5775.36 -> 0.761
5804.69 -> 0.734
